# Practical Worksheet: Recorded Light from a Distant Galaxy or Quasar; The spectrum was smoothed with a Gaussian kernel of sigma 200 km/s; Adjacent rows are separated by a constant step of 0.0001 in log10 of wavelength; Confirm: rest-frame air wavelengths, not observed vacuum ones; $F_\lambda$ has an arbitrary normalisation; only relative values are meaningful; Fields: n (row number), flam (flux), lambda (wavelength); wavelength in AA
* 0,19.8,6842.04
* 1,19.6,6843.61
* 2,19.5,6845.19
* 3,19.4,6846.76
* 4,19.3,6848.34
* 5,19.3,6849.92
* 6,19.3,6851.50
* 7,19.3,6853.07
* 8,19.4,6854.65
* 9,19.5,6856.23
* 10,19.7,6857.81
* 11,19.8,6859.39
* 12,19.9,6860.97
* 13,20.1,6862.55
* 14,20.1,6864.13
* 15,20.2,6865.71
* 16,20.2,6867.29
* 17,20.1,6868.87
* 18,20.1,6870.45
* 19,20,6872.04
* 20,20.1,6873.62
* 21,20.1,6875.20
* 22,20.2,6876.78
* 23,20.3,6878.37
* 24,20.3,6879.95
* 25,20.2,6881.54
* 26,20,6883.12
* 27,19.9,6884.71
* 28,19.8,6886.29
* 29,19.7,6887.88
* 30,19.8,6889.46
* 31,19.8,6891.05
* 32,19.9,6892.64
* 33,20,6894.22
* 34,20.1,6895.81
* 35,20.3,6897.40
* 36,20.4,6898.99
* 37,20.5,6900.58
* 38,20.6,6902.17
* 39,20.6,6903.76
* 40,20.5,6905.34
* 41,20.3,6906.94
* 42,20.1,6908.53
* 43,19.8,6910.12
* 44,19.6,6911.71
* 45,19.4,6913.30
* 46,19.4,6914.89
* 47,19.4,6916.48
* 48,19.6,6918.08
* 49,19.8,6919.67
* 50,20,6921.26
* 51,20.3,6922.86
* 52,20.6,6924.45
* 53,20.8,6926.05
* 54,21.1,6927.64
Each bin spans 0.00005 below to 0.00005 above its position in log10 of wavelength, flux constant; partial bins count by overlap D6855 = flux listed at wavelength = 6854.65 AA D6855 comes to 19.4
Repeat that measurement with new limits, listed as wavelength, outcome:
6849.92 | 19.3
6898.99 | 20.4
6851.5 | 19.3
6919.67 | 19.8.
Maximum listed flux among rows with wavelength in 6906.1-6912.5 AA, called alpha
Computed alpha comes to 20.3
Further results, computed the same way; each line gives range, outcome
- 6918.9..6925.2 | 20.6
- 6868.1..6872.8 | 20.1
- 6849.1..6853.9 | 19.3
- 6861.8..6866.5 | 20.2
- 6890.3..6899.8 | 20.4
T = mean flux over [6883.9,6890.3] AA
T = 19.8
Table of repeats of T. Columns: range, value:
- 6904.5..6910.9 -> 20.2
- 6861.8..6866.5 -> 20.1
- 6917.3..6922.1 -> 19.8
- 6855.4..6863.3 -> 19.8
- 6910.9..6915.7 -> 19.5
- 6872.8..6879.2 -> 20.2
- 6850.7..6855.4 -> 19.3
